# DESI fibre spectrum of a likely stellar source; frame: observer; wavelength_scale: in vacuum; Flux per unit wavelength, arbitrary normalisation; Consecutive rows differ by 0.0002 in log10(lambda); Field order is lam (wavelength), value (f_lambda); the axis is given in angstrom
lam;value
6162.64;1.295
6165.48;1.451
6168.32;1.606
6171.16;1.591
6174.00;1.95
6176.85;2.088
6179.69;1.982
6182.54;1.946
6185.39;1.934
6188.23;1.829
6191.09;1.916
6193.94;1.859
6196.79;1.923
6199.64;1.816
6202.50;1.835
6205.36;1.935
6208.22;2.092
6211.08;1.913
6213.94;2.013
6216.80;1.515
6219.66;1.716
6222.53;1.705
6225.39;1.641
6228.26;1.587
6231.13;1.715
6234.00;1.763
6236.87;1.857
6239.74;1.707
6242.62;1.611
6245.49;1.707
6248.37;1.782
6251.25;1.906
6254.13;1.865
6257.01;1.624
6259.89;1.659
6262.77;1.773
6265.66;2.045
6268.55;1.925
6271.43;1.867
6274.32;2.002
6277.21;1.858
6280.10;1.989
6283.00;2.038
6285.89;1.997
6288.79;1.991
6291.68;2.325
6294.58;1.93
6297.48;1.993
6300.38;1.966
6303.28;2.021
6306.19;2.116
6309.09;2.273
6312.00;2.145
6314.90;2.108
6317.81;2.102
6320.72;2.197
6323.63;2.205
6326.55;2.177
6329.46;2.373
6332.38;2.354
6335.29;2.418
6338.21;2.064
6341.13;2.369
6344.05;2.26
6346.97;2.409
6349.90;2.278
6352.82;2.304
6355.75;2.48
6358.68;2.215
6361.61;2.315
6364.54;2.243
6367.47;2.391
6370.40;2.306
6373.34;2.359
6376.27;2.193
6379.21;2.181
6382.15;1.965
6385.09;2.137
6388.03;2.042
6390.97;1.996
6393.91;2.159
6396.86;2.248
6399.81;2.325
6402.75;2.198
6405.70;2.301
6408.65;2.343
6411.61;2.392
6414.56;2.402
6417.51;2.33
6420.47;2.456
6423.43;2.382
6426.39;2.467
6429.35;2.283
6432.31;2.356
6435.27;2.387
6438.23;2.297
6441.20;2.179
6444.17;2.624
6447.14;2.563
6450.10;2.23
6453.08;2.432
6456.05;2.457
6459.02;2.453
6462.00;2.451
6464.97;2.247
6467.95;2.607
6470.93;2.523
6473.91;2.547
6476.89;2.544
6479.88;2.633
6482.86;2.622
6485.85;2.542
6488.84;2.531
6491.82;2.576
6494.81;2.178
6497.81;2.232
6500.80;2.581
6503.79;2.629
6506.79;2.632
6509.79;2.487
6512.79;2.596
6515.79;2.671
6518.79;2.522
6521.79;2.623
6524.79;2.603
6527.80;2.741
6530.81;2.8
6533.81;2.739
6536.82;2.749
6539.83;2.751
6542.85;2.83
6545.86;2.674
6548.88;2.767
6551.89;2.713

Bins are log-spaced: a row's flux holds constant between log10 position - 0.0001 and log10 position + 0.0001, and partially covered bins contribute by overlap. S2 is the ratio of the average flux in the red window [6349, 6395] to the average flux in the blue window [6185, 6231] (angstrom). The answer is 1.2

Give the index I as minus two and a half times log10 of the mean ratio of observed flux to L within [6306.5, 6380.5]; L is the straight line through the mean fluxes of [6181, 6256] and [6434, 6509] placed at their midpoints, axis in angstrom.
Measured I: -0.065 mag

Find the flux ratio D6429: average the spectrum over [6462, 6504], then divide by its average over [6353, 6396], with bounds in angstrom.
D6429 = 1.13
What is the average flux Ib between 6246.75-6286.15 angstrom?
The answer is 1.88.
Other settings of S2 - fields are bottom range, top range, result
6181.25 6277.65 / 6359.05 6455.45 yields 1.26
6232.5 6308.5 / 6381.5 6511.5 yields 1.26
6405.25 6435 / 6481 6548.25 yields 1.10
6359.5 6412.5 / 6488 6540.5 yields 1.16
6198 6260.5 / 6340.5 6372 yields 1.31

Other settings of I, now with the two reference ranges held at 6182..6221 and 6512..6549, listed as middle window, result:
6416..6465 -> 0.035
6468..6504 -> 0.031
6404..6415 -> 0.020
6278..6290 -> 0.045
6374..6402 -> 0.094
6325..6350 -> -0.042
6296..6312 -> 0.026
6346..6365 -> -0.030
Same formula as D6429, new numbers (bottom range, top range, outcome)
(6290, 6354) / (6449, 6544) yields 1.16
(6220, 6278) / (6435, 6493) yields 1.39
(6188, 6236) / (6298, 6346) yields 1.21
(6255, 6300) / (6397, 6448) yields 1.22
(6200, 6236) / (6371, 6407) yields 1.22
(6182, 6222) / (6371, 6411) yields 1.17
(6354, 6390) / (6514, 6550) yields 1.21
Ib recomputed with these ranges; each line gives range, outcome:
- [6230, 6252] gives 1.75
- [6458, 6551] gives 2.59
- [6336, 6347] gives 2.27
